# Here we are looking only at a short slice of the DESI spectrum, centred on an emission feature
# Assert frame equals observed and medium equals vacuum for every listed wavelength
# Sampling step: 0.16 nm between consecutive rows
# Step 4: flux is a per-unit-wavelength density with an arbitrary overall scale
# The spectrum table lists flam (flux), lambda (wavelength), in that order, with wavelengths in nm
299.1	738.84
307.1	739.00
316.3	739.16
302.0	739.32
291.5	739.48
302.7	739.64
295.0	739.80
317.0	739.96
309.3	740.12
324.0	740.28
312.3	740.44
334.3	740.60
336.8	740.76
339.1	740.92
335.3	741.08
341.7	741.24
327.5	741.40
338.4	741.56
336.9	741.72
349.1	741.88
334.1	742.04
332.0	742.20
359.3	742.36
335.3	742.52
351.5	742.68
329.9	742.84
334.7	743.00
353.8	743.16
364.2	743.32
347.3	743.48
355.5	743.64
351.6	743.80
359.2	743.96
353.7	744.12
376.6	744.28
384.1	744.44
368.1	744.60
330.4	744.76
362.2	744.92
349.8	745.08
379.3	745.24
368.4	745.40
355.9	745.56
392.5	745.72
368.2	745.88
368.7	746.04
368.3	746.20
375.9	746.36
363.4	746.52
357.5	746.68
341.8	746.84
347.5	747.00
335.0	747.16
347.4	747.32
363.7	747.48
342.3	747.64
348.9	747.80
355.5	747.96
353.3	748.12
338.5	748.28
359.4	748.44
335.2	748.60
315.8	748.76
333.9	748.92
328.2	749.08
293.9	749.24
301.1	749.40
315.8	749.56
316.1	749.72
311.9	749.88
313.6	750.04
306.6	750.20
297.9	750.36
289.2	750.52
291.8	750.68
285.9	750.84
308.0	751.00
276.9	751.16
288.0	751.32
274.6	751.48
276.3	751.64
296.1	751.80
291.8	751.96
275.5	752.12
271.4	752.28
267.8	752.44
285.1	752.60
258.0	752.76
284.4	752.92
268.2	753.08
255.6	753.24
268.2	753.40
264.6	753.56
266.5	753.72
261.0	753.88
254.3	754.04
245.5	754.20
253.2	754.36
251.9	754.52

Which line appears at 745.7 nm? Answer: C III] 1909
